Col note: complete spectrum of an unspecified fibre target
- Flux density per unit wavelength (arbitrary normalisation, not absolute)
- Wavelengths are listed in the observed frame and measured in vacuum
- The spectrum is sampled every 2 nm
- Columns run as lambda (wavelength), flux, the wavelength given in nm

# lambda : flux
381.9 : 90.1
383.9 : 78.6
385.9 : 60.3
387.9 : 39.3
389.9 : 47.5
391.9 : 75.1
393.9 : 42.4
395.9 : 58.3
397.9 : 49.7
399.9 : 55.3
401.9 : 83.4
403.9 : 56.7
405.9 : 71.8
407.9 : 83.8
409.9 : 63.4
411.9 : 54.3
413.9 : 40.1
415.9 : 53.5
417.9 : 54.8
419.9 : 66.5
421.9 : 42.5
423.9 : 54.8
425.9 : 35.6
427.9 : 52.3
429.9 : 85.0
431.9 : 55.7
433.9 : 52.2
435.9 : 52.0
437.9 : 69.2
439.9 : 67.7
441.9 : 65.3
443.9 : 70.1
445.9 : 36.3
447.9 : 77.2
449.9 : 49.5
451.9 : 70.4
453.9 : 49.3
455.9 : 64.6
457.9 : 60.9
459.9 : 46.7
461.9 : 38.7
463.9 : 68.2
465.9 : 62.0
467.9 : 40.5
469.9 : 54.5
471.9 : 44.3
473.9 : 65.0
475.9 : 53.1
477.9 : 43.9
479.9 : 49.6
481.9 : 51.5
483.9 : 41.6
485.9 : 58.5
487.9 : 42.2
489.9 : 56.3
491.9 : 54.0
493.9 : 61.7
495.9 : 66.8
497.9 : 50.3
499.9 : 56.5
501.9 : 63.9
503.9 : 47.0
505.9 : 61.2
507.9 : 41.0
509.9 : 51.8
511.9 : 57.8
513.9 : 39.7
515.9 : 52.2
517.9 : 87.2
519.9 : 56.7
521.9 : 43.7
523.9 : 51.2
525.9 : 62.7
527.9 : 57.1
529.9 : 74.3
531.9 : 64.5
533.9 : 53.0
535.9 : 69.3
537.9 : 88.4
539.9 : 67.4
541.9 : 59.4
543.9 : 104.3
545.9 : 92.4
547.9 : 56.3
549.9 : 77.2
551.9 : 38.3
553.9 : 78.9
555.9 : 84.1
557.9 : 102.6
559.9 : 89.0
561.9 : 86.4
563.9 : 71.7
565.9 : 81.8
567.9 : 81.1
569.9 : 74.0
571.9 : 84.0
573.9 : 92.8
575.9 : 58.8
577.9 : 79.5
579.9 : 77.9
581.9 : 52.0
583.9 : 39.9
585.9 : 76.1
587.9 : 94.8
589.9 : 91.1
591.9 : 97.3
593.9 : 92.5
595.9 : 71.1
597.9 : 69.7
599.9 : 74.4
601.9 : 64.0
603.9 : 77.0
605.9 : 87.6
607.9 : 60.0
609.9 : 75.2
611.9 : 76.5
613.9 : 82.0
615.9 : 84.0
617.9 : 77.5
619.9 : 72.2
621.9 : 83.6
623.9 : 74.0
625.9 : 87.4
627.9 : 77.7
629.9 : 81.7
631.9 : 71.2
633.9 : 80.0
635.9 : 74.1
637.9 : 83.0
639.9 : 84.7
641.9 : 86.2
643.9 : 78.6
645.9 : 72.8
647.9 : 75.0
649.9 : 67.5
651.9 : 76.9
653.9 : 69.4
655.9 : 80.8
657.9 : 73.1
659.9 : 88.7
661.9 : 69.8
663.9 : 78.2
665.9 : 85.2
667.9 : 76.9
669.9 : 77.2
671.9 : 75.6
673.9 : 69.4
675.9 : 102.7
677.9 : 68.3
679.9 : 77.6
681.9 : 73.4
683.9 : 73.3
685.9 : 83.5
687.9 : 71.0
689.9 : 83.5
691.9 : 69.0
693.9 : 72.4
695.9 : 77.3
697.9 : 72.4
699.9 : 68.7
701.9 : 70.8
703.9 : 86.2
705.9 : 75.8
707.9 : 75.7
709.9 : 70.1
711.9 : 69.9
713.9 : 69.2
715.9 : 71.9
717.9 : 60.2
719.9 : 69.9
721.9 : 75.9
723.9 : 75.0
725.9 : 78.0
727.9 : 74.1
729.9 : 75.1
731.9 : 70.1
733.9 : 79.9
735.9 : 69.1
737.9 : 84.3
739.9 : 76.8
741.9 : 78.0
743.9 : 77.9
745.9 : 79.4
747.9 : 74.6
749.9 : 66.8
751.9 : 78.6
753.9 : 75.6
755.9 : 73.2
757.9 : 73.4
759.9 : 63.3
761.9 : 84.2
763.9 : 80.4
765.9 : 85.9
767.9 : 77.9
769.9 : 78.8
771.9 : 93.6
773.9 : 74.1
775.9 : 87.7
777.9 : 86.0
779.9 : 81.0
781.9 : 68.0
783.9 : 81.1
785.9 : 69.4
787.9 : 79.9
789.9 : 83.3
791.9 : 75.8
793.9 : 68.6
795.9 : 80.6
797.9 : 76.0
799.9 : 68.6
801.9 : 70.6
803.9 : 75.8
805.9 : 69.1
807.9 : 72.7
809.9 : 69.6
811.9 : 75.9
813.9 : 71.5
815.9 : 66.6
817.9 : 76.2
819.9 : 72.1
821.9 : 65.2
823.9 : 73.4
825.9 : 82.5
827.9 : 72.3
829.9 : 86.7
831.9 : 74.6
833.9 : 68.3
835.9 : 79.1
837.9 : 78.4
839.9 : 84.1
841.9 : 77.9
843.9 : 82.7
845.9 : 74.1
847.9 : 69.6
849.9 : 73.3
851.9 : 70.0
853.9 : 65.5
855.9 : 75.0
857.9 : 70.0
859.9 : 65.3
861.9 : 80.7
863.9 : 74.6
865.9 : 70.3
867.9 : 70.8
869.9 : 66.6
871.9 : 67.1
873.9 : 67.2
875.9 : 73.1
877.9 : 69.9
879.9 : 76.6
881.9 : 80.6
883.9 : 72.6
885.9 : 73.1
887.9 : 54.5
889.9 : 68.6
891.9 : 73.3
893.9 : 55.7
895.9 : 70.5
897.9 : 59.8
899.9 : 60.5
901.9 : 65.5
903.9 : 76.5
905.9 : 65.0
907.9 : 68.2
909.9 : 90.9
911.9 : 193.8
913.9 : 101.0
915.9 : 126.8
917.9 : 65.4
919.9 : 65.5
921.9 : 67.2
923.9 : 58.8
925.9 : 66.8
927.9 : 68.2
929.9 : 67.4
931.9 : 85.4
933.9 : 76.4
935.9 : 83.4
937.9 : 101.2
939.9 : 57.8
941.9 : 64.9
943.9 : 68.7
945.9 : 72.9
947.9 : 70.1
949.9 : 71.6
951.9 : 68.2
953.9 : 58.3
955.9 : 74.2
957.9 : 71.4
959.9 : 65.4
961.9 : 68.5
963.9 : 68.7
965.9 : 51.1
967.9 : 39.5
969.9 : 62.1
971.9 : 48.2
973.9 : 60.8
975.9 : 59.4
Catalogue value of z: 0.390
